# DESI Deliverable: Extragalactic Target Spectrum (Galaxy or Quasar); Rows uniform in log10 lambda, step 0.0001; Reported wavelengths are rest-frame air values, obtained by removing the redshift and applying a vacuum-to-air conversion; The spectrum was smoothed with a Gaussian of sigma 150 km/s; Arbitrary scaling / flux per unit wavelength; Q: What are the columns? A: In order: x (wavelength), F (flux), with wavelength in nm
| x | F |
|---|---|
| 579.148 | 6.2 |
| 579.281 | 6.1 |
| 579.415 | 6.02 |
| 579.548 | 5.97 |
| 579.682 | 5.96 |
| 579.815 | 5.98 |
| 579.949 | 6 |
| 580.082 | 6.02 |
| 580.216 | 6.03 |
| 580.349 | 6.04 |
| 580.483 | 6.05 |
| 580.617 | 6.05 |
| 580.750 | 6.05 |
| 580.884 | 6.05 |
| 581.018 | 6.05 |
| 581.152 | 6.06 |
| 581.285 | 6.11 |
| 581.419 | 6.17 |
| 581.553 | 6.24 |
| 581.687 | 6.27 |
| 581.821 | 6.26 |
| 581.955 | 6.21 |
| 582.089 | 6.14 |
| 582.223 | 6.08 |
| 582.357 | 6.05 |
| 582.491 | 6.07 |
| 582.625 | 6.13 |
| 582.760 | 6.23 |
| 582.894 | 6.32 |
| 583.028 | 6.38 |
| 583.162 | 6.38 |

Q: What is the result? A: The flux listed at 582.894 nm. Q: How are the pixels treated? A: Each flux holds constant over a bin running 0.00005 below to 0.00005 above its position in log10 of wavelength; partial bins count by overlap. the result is 6.32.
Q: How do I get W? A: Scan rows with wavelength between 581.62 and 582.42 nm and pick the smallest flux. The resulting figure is 6.05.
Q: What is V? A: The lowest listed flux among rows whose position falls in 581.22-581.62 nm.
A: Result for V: 6.11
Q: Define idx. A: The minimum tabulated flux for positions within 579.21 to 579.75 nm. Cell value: 5.96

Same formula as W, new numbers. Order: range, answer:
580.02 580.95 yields 6.02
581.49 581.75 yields 6.24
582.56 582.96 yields 6.13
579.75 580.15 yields 5.98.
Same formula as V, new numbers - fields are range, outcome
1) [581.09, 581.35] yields 6.06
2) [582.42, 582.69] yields 6.07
